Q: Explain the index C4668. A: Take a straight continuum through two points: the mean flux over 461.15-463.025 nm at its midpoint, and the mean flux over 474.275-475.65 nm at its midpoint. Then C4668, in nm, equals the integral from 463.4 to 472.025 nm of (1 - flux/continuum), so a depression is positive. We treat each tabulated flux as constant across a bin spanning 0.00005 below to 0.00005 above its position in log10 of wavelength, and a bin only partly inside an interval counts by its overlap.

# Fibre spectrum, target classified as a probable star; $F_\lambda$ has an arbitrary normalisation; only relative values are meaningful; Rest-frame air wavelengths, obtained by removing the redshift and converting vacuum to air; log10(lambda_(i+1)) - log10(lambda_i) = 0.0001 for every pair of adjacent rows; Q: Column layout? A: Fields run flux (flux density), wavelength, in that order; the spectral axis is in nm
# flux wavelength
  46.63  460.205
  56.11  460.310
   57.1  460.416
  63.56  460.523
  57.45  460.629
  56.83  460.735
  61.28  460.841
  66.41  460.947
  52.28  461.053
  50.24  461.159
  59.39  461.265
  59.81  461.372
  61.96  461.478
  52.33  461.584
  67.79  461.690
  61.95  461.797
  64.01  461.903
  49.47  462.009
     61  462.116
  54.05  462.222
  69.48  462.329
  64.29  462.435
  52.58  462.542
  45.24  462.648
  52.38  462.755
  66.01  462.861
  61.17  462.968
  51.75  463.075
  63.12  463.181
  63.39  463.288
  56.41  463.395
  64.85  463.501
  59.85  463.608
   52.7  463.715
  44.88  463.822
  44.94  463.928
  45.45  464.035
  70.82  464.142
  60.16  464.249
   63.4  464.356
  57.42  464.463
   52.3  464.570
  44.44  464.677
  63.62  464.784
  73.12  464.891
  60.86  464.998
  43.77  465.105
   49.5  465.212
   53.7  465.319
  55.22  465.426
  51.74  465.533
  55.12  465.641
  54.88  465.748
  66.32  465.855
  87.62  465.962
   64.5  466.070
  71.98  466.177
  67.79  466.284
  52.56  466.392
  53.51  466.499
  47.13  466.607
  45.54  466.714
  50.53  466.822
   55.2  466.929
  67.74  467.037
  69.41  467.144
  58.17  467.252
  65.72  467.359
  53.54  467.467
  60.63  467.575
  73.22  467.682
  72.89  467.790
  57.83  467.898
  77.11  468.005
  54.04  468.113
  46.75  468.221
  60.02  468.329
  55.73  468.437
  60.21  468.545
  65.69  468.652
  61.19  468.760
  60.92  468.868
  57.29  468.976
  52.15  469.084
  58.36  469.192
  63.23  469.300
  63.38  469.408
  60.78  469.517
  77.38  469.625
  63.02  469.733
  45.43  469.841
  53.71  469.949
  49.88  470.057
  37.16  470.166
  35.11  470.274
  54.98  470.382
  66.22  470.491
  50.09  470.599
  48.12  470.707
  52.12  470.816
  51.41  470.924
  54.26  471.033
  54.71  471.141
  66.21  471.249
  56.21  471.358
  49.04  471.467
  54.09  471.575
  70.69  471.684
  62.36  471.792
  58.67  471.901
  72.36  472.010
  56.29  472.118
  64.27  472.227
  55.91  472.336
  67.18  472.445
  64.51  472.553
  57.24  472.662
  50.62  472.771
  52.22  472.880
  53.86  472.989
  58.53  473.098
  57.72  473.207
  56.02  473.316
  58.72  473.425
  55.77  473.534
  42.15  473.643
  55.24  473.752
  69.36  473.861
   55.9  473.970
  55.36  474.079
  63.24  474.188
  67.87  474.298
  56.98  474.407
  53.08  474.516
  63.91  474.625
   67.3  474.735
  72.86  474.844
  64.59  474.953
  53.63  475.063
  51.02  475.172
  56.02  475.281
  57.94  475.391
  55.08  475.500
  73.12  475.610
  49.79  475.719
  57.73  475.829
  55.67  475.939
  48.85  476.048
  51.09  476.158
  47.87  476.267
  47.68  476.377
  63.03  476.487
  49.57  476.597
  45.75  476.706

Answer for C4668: 0.23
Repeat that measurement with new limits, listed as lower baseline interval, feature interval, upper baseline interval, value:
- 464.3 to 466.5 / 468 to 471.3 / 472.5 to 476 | 0.14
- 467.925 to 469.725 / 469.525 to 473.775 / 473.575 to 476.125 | 0.25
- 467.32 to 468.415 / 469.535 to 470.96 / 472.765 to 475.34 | 0.18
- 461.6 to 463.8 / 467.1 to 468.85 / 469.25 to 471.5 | -0.18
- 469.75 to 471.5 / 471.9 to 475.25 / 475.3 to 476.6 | -0.35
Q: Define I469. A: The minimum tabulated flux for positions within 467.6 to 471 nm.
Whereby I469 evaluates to 35.11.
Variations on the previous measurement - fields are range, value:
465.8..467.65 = 45.54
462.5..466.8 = 43.77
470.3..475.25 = 42.15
